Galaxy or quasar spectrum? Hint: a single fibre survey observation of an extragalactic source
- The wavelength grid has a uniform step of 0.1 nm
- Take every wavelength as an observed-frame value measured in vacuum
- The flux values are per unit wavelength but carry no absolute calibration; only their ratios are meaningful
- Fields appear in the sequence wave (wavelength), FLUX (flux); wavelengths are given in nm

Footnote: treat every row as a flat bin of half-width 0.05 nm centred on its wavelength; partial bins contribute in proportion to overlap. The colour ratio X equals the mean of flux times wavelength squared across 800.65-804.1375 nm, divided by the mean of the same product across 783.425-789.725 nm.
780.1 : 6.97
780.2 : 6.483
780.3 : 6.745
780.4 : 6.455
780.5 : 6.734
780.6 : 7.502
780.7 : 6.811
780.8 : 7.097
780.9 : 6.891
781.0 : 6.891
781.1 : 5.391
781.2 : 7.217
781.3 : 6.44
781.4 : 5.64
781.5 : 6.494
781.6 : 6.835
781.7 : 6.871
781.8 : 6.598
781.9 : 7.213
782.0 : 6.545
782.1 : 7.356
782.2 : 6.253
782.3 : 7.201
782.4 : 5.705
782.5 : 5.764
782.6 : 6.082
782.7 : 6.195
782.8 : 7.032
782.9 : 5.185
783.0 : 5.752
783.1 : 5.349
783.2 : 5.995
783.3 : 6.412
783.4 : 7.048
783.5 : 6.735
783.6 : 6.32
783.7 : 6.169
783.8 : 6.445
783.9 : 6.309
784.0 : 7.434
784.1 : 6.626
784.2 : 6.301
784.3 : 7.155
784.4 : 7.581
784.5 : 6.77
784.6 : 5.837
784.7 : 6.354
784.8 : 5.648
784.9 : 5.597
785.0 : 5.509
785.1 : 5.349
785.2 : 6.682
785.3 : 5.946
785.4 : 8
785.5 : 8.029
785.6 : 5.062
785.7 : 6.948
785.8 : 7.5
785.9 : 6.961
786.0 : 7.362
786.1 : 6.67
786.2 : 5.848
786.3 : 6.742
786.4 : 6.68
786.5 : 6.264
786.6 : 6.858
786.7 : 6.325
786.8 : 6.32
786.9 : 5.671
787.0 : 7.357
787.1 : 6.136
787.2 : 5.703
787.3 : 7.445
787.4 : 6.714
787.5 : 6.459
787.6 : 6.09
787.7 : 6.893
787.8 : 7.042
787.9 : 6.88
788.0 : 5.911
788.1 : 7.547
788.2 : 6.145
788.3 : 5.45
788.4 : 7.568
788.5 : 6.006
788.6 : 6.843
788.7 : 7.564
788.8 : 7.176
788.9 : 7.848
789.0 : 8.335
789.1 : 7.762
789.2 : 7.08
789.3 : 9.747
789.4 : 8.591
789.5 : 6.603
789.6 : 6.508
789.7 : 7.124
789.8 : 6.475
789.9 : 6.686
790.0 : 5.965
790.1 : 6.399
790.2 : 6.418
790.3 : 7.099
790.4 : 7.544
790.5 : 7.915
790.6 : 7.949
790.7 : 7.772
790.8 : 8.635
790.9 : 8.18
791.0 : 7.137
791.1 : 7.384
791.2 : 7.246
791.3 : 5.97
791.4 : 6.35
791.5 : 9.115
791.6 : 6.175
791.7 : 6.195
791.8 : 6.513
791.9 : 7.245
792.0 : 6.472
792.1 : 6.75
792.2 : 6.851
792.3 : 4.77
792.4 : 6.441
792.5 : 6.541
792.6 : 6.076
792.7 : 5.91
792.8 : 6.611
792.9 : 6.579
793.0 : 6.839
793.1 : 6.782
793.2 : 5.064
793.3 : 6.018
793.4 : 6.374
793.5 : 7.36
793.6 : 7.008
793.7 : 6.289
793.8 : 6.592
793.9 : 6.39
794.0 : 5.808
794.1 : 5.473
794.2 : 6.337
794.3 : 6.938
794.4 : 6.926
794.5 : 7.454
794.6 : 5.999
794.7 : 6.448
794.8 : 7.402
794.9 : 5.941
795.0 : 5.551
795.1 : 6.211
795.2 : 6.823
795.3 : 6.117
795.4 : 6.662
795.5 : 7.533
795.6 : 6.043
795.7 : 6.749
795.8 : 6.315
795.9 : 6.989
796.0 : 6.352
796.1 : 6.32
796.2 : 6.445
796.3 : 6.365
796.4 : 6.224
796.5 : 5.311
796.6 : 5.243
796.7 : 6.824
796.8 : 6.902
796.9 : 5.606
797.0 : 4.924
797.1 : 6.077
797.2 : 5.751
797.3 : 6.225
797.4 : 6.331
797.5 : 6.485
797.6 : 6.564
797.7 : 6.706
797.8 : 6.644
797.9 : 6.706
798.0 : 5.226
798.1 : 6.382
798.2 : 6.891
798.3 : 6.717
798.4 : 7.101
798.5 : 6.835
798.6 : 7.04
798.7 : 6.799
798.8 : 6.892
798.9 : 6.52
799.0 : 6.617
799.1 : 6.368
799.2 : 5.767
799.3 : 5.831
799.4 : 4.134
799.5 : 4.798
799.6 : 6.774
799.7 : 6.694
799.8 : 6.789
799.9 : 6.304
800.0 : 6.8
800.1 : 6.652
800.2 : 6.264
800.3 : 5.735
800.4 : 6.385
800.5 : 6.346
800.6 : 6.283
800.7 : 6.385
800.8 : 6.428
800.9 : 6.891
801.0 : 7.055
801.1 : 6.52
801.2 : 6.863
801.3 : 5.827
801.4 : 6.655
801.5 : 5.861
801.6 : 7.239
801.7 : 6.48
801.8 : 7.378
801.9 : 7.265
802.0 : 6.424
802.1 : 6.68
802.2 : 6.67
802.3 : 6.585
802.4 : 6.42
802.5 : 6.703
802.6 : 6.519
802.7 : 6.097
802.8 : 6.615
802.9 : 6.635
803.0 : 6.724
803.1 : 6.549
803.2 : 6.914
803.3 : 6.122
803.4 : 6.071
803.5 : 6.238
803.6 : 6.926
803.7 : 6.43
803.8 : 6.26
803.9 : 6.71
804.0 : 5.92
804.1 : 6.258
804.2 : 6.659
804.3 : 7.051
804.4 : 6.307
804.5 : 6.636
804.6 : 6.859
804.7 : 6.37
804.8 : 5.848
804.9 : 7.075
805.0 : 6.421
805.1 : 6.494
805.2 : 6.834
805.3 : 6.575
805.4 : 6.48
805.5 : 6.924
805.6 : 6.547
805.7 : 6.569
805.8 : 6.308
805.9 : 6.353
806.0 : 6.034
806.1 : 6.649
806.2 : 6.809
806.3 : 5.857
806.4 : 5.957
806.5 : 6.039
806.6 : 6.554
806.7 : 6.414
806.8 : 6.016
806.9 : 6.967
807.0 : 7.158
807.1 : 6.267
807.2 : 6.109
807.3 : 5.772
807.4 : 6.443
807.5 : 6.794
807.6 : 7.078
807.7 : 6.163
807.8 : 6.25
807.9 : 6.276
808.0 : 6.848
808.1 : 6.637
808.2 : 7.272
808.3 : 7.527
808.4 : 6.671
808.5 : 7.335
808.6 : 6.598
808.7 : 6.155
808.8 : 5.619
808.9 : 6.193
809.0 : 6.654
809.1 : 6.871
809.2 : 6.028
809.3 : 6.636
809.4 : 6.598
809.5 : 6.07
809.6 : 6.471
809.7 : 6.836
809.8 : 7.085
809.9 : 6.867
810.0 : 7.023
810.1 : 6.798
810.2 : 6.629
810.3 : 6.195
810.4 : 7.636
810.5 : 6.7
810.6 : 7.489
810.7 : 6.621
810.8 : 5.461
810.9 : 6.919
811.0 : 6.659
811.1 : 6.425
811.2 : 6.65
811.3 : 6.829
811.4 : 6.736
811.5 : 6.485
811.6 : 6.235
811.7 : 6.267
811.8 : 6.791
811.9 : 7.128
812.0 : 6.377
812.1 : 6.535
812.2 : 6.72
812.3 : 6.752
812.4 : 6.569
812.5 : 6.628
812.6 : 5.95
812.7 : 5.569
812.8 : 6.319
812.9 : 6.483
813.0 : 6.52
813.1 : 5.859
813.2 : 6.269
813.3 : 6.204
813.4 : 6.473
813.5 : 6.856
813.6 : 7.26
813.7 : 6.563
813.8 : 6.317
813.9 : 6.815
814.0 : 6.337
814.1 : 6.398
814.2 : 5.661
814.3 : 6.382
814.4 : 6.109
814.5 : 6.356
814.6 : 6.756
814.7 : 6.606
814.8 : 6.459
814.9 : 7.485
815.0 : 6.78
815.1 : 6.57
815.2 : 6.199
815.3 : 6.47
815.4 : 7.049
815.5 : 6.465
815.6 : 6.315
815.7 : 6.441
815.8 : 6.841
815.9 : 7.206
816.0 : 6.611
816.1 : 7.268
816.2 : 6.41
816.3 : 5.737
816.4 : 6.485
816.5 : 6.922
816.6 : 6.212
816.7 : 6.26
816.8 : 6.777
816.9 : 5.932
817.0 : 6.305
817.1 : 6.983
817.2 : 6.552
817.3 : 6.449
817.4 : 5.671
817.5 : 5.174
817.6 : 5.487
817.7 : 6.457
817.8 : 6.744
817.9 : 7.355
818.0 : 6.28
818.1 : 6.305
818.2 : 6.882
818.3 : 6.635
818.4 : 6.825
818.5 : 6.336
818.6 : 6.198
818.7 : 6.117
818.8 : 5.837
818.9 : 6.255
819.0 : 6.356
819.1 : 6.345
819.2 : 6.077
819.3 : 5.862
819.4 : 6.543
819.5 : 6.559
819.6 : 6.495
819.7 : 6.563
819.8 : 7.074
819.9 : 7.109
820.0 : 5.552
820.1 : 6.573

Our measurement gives 1.01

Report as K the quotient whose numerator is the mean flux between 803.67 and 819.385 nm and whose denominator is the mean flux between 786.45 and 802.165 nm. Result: 1.0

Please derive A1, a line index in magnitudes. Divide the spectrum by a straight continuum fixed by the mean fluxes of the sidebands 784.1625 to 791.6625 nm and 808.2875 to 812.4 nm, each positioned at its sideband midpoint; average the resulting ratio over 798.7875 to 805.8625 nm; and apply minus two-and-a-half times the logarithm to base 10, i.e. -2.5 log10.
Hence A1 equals 0.04 mag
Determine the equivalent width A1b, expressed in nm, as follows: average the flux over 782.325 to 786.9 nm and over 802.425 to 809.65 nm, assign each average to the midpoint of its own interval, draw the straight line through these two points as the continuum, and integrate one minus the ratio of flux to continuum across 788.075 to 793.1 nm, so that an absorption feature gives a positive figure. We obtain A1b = -0.44 nm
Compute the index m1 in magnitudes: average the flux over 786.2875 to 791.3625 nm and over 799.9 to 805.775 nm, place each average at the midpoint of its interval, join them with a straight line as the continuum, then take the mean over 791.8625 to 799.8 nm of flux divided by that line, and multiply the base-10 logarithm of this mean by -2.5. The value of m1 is 0.067 mag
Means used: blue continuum 6.98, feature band 6.36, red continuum 6.54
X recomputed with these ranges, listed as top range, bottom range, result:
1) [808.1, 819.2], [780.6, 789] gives 1.07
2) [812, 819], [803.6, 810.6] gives 1.00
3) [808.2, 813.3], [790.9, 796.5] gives 1.05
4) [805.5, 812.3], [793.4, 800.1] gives 1.06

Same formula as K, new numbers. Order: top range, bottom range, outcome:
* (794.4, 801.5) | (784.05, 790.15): 0.95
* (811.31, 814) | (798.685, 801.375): 1.03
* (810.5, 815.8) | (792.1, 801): 1.02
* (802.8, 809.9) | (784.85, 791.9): 0.95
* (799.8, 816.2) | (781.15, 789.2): 0.99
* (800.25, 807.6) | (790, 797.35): 0.99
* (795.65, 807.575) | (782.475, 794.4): 0.96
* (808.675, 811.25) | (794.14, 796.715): 1.02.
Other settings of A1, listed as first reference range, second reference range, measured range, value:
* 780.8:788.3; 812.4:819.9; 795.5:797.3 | 0.05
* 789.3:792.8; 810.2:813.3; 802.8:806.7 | 0.03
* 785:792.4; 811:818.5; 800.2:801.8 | 0.03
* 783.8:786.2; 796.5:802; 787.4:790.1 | -0.08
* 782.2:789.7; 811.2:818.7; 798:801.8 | 0.02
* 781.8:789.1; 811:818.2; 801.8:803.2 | -0.02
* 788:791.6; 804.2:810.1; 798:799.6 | 0.10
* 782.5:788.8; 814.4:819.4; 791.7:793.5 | 0.02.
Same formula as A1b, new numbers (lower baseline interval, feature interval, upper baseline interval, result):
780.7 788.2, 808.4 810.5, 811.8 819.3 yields -0.05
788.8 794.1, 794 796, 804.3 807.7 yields 0.09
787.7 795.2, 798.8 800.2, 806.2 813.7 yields 0.11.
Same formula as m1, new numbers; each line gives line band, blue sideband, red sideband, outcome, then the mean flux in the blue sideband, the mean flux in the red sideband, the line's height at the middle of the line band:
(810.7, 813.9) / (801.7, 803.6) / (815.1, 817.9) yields 0.00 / 6.6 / 6.44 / 6.49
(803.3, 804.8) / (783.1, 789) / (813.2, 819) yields 0.01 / 6.59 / 6.47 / 6.52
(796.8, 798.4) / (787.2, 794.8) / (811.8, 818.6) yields 0.08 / 6.83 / 6.48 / 6.74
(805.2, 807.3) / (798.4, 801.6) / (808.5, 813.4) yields 0.01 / 6.38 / 6.53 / 6.47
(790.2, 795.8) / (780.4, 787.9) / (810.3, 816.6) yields -0.03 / 6.52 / 6.55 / 6.53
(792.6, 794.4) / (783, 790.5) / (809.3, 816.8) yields 0.05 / 6.7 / 6.56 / 6.67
